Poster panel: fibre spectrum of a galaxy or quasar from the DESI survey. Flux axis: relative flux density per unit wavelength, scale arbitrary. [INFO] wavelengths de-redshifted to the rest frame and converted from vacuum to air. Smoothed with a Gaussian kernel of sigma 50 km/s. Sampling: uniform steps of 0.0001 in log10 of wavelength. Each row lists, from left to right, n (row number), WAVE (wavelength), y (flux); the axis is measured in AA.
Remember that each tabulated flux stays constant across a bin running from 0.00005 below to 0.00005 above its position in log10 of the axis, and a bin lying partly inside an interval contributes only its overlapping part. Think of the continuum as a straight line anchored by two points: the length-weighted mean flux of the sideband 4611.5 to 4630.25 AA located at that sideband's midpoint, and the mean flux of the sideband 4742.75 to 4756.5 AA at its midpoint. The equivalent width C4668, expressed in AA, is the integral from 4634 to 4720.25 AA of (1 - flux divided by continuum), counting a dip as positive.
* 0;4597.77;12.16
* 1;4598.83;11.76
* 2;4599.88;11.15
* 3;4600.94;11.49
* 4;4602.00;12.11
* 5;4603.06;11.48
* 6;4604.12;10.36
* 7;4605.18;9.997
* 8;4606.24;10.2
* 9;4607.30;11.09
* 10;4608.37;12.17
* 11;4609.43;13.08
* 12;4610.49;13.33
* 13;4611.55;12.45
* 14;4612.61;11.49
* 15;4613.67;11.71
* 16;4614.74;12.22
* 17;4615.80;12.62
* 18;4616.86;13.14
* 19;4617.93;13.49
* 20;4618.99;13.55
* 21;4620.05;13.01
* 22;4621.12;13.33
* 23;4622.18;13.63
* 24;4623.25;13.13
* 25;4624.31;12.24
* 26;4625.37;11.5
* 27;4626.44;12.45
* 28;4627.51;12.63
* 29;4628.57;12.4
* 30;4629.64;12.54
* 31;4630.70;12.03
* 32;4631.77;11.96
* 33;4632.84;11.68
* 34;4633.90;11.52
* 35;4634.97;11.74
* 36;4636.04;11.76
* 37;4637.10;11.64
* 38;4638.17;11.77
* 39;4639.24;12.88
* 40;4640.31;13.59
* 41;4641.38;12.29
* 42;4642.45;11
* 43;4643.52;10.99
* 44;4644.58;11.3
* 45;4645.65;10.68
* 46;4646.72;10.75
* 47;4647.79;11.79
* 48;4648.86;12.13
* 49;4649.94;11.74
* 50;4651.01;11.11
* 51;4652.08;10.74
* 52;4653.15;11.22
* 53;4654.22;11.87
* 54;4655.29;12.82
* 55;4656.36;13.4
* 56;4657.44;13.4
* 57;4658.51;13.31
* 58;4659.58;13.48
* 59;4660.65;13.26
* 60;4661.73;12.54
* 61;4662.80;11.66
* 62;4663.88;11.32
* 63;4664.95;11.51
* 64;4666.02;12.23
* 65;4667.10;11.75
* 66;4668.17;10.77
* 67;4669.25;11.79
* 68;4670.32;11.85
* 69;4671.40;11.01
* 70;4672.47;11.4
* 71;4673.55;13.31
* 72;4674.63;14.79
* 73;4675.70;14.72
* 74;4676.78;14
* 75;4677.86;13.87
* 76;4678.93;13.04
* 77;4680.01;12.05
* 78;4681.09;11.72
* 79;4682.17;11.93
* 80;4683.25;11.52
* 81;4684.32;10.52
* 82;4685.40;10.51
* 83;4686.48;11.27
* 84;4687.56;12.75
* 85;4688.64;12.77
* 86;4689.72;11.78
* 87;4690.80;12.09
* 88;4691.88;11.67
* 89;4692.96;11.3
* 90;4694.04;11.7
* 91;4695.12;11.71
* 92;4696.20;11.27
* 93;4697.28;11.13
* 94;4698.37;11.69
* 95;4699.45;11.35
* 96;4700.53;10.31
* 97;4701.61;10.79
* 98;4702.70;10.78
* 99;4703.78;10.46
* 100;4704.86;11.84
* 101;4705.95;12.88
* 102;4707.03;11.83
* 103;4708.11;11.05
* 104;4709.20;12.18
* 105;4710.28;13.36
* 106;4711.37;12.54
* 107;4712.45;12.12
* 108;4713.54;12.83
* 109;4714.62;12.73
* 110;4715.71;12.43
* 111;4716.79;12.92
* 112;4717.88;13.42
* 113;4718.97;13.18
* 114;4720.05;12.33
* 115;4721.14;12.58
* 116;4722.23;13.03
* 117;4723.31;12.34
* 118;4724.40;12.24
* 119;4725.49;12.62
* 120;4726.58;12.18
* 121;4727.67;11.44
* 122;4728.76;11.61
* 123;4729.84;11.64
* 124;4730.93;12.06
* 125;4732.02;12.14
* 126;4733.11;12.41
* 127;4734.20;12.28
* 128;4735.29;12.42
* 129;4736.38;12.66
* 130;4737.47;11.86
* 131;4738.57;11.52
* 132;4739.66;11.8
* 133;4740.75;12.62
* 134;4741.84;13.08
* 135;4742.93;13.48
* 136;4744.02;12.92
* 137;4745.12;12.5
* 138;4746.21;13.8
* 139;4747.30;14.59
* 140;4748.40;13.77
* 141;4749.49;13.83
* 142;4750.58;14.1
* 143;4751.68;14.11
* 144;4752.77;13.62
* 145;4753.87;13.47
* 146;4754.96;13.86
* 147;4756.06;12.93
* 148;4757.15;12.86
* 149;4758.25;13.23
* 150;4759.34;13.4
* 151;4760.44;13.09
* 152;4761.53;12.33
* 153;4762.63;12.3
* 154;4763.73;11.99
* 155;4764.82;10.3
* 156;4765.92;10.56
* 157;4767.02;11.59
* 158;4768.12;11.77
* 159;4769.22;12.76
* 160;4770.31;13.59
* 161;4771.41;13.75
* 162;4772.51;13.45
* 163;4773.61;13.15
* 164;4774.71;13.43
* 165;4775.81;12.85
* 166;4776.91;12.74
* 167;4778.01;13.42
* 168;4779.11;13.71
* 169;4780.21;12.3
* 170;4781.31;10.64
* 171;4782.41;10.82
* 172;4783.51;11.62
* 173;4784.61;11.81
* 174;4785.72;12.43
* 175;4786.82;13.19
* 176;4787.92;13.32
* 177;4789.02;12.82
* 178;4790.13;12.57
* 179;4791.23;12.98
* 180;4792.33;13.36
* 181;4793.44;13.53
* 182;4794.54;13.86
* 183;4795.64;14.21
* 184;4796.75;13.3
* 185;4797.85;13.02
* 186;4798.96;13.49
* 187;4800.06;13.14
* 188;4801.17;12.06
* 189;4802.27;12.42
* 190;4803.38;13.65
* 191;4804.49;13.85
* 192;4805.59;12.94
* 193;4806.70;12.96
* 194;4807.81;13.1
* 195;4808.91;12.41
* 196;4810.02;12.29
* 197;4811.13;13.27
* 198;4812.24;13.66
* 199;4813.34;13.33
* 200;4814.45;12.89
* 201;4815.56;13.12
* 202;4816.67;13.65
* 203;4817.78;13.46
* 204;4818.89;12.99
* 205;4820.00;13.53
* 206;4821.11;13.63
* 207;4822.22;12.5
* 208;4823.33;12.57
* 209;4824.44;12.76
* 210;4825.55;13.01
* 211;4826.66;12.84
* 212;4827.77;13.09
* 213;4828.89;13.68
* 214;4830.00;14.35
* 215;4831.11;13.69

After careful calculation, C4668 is 6.83 AA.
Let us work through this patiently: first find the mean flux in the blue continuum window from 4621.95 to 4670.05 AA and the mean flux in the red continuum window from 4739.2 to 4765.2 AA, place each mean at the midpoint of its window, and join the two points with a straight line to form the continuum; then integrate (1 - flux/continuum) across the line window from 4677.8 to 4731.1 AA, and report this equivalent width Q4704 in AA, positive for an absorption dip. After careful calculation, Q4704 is 2.8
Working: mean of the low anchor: 12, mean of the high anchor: 13.1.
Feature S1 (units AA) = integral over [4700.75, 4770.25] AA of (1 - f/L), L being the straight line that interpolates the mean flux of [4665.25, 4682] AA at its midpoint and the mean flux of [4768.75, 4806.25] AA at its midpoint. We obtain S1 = 1.4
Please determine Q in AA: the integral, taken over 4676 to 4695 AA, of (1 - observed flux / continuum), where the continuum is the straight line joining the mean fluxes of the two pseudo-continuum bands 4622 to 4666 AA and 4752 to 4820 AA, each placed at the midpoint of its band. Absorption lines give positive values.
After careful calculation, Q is 0.4 AA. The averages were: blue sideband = 12.1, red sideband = 12.9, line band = 12.1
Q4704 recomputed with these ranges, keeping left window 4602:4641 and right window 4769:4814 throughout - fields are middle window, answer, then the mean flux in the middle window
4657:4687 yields 0.3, 12.3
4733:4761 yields -0.7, 13.1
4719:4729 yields 0.3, 12.3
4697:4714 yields 1.2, 11.7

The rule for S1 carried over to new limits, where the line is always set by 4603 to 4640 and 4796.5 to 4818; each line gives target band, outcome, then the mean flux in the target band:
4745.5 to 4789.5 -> 0.2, 12.8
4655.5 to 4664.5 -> -0.3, 12.8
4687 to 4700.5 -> 0.9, 11.7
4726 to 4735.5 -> 0.5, 12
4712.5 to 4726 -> 0.0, 12.7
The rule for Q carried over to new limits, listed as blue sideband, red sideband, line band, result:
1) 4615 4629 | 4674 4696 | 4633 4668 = 1.75 AA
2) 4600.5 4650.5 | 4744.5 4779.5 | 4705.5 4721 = 0.14 AA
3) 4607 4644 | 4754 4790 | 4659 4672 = 0.50 AA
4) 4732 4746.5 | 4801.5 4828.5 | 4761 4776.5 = 0.39 AA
